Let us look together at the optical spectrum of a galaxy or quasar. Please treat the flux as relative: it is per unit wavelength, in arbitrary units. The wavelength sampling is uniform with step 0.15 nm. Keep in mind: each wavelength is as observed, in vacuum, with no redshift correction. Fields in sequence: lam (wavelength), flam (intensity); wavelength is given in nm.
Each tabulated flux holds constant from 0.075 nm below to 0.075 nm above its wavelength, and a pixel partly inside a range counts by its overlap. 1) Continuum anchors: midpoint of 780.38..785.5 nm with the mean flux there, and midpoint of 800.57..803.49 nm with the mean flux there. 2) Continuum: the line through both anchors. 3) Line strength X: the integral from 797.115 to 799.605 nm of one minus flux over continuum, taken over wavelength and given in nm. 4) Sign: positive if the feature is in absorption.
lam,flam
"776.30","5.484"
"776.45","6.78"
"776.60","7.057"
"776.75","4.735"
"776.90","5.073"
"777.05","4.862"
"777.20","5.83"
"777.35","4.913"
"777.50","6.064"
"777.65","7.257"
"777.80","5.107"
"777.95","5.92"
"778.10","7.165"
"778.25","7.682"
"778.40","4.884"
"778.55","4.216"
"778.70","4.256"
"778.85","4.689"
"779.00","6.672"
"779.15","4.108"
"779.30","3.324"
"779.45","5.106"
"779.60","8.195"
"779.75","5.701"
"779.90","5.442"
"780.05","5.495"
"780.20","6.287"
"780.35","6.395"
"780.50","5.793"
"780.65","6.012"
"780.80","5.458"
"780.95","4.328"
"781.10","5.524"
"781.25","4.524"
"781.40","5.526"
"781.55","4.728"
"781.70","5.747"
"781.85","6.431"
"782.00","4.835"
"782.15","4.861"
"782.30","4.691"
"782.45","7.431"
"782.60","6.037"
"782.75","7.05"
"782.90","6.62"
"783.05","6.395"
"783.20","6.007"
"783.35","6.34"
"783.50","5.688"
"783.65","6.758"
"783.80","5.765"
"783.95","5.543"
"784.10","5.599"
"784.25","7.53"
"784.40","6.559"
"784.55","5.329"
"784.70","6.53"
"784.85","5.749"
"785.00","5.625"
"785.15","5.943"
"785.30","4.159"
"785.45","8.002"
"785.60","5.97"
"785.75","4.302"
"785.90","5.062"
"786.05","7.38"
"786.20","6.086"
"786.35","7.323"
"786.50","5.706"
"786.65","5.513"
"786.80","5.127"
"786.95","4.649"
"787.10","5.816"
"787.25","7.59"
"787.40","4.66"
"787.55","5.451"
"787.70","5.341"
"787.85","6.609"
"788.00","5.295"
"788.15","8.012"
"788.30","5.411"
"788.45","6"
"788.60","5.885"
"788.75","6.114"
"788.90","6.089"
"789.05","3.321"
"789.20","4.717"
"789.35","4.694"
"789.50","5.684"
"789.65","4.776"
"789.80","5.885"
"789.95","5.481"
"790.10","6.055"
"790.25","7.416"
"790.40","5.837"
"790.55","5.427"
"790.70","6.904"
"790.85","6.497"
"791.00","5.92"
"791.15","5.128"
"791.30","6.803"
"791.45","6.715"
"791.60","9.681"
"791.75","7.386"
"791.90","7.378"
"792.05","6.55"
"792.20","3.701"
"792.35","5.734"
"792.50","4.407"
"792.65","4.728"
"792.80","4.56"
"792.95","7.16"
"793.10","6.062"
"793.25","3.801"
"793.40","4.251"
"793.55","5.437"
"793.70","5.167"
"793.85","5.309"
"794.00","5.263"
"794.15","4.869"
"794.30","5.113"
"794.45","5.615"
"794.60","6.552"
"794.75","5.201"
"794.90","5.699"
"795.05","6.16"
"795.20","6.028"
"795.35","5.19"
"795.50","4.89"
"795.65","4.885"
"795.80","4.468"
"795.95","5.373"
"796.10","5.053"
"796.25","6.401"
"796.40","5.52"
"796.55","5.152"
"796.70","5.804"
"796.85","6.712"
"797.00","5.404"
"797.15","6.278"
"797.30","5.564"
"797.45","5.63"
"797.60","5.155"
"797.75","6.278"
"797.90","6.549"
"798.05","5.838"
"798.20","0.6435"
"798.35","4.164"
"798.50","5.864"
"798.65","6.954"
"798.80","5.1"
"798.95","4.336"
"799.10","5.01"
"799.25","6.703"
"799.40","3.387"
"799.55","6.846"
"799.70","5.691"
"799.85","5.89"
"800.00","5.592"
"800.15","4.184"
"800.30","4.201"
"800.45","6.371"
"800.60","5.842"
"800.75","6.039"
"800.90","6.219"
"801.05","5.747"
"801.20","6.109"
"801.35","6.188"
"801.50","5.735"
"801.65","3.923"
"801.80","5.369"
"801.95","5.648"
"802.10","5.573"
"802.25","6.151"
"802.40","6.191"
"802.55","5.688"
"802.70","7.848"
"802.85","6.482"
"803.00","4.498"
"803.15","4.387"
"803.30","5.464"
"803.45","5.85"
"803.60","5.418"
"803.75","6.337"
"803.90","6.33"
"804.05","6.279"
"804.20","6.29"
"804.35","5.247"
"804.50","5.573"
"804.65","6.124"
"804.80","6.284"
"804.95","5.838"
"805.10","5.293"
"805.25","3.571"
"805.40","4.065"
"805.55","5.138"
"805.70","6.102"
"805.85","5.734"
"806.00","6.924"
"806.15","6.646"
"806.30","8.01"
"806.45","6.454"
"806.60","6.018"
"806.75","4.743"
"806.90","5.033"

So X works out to 0.21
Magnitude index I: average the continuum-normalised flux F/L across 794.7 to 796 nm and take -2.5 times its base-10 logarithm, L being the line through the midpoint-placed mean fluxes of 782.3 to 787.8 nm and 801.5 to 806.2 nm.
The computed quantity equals 0.10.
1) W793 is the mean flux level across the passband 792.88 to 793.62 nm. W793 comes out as 5.33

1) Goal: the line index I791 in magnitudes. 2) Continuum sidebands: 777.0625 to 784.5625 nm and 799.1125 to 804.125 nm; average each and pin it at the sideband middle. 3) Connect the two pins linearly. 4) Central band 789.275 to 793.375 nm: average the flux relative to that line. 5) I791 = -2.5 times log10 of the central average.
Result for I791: -0.04 mag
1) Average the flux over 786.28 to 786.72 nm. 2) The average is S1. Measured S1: 6.18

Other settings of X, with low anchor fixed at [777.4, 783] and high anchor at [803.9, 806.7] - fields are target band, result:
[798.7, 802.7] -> 0.17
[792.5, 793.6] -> 0.13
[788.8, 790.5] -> 0.08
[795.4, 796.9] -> 0.10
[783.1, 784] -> -0.06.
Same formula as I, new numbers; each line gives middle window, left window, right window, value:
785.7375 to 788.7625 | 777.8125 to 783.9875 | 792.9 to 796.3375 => -0.07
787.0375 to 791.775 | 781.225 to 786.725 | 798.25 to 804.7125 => -0.03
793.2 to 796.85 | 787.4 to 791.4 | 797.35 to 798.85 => 0.02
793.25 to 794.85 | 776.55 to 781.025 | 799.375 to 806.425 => 0.09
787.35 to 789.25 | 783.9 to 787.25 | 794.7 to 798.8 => 0.03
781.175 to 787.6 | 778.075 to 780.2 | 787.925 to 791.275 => -0.05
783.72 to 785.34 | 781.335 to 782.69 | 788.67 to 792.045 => -0.03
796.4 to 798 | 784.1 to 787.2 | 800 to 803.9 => -0.02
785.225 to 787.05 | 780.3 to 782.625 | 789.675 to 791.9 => 0.04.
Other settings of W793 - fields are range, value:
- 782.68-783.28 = 6.51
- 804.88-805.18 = 5.53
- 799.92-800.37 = 4.68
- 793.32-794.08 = 5.08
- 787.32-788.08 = 5.5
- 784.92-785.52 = 5.91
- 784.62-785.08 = 5.96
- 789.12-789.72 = 4.96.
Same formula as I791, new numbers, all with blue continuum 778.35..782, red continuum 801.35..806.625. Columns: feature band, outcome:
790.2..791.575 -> -0.154 mag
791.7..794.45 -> 0.044 mag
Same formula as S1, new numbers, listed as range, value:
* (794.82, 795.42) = 5.77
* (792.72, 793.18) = 5.89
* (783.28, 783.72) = 6.26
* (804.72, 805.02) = 6.07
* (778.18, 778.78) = 5.23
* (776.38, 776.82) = 6.2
